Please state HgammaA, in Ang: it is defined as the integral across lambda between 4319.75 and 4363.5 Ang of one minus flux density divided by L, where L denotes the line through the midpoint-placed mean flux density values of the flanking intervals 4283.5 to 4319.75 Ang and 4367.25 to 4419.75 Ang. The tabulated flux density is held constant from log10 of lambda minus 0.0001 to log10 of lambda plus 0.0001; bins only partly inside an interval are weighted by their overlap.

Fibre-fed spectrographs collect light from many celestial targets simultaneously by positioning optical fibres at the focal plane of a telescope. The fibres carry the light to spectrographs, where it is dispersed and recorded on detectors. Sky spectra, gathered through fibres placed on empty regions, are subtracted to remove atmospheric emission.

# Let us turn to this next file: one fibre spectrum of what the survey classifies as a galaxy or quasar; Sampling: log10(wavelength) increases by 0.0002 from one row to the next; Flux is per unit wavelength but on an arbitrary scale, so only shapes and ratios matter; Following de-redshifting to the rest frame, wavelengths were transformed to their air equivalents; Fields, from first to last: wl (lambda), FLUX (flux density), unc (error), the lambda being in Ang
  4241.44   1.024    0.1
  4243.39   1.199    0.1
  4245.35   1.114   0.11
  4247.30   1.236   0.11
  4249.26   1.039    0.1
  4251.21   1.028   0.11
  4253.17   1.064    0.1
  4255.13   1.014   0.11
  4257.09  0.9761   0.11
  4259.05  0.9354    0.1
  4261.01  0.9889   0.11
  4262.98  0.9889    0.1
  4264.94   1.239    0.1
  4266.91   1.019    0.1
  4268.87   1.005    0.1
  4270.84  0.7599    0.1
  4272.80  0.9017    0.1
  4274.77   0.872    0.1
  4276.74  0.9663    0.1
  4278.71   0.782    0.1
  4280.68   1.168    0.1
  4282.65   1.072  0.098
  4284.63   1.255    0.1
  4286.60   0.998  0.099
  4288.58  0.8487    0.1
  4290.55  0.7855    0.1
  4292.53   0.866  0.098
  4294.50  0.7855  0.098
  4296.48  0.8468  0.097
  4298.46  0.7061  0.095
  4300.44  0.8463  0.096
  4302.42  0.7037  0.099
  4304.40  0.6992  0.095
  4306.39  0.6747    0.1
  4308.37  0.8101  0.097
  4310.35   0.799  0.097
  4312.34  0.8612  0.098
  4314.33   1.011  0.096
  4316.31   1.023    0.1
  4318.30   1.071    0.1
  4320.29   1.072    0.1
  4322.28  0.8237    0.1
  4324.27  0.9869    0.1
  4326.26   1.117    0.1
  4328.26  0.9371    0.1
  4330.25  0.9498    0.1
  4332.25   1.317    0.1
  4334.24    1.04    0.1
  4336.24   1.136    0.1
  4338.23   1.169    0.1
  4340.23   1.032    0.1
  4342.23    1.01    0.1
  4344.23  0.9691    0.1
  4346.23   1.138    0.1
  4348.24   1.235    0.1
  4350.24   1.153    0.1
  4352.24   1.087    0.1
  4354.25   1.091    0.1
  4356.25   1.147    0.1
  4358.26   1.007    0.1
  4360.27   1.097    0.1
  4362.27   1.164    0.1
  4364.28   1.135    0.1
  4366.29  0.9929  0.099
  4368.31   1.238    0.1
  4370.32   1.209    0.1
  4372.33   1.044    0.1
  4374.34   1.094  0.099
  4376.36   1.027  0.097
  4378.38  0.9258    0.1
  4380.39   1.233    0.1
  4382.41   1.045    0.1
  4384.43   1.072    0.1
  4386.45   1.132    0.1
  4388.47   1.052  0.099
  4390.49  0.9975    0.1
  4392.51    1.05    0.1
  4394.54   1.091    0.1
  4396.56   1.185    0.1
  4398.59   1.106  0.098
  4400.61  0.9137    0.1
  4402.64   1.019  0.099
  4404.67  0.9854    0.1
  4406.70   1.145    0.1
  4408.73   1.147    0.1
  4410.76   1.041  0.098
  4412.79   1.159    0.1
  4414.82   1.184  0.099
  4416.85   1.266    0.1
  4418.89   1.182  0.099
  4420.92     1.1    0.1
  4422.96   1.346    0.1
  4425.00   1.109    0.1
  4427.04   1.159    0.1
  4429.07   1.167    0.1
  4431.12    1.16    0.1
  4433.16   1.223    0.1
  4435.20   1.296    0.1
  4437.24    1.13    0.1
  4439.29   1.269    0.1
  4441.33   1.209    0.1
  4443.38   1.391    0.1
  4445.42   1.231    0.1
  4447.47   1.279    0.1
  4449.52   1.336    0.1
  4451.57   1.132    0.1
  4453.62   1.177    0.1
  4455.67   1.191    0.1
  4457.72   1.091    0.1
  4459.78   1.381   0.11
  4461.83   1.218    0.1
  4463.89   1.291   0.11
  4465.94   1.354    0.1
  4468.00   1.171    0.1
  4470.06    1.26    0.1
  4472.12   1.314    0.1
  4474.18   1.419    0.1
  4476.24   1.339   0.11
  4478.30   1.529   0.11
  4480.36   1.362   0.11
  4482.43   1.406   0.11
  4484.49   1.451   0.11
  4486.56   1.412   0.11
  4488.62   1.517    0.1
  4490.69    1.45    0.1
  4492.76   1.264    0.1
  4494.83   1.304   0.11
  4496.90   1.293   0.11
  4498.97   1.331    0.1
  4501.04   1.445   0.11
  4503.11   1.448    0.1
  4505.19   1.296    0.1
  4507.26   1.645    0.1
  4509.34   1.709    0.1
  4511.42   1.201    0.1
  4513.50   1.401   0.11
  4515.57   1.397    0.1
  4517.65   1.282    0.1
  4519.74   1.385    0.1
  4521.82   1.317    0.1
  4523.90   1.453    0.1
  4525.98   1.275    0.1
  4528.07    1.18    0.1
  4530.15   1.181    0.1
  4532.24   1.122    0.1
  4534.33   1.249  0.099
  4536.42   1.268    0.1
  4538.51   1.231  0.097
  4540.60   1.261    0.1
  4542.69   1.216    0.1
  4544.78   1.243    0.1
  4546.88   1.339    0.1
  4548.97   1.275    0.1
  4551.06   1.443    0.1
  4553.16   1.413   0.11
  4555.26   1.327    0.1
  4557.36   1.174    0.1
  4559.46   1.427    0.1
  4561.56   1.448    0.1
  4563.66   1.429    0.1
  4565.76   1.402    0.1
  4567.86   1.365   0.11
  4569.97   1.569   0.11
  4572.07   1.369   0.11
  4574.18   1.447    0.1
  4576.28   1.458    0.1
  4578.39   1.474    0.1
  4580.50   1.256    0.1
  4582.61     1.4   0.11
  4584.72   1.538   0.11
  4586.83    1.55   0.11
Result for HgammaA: -4.9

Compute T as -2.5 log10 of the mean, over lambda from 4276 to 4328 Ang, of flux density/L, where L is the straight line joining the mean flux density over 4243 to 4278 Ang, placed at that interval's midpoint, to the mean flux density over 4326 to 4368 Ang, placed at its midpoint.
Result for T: 0.16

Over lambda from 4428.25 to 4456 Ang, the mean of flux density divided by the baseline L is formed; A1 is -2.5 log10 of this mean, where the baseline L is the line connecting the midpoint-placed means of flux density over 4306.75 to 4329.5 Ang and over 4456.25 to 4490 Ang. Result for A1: 0.03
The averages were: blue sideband 0.948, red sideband 1.34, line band 1.23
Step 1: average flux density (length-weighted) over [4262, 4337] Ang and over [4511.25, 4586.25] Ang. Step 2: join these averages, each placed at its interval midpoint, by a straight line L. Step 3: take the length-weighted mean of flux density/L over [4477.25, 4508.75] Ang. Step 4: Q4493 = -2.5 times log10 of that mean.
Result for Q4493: -0.13 mag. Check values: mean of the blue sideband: 0.94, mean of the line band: 1.41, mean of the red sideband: 1.34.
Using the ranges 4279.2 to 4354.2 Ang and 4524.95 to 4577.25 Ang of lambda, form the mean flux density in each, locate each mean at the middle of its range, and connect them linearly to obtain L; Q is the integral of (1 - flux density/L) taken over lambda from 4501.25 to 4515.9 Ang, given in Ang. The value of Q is -2.1 Ang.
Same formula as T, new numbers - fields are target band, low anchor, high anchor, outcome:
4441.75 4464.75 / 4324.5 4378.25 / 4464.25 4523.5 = 0.046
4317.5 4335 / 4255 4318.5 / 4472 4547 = -0.046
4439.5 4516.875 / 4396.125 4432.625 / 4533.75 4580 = -0.091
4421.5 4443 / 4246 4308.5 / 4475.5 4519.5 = 0.049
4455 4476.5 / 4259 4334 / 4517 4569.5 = -0.071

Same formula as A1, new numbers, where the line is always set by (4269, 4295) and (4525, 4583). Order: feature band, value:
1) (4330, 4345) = -0.07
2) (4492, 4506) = -0.08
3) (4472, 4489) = -0.16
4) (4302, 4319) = 0.15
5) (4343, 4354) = -0.08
